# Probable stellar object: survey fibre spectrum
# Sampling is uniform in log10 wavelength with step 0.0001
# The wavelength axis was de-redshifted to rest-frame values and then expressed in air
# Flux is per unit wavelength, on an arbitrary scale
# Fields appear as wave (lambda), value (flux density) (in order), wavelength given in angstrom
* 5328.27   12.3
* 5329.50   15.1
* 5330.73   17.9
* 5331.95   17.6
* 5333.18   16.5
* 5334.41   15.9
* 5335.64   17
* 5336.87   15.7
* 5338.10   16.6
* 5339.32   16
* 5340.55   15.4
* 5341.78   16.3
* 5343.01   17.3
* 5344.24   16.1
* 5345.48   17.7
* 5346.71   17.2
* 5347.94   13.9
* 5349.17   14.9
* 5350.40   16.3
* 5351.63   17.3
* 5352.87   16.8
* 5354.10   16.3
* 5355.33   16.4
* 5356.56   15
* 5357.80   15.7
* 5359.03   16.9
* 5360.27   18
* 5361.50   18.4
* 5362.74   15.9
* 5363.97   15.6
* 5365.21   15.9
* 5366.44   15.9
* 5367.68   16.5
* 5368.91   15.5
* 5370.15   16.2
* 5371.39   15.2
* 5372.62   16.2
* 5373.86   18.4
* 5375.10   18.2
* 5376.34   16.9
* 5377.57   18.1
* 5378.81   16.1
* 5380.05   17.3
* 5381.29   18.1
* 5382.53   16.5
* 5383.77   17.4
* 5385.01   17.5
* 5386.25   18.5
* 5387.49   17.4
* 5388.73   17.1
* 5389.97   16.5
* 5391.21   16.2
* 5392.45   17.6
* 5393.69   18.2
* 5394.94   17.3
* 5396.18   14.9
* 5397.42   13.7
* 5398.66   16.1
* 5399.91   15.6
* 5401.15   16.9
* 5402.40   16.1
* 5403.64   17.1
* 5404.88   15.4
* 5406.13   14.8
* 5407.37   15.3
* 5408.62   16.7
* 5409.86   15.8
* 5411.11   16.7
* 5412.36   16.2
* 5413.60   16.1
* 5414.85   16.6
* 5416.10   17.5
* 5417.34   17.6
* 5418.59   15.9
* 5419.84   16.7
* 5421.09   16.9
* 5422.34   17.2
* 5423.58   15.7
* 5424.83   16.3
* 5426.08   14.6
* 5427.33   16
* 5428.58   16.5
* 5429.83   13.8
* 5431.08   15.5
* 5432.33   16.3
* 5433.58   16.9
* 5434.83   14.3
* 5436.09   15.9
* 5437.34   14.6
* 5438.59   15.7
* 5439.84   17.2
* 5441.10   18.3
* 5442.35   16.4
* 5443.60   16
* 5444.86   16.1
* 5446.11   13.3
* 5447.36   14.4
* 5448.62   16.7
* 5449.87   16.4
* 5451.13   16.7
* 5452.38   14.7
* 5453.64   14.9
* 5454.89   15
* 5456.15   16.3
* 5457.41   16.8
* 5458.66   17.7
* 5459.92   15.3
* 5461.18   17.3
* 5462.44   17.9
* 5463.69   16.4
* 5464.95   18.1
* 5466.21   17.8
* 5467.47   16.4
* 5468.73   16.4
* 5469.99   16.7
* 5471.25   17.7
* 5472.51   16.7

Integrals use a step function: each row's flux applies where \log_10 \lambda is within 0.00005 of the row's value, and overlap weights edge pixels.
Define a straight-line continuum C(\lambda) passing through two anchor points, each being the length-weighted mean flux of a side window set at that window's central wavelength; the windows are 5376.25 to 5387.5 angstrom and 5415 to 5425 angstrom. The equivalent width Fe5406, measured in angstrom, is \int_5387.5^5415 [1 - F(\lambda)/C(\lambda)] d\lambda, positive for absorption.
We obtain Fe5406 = 1.3 angstrom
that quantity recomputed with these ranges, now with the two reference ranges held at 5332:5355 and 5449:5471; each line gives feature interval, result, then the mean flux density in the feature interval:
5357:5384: -0.6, 16.7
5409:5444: 0.6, 16.2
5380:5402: -0.5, 16.8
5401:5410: 0.3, 16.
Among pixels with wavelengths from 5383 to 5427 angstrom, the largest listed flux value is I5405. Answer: 18.5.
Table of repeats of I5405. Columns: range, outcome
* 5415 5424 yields 17.6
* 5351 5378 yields 18.4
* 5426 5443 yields 18.3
